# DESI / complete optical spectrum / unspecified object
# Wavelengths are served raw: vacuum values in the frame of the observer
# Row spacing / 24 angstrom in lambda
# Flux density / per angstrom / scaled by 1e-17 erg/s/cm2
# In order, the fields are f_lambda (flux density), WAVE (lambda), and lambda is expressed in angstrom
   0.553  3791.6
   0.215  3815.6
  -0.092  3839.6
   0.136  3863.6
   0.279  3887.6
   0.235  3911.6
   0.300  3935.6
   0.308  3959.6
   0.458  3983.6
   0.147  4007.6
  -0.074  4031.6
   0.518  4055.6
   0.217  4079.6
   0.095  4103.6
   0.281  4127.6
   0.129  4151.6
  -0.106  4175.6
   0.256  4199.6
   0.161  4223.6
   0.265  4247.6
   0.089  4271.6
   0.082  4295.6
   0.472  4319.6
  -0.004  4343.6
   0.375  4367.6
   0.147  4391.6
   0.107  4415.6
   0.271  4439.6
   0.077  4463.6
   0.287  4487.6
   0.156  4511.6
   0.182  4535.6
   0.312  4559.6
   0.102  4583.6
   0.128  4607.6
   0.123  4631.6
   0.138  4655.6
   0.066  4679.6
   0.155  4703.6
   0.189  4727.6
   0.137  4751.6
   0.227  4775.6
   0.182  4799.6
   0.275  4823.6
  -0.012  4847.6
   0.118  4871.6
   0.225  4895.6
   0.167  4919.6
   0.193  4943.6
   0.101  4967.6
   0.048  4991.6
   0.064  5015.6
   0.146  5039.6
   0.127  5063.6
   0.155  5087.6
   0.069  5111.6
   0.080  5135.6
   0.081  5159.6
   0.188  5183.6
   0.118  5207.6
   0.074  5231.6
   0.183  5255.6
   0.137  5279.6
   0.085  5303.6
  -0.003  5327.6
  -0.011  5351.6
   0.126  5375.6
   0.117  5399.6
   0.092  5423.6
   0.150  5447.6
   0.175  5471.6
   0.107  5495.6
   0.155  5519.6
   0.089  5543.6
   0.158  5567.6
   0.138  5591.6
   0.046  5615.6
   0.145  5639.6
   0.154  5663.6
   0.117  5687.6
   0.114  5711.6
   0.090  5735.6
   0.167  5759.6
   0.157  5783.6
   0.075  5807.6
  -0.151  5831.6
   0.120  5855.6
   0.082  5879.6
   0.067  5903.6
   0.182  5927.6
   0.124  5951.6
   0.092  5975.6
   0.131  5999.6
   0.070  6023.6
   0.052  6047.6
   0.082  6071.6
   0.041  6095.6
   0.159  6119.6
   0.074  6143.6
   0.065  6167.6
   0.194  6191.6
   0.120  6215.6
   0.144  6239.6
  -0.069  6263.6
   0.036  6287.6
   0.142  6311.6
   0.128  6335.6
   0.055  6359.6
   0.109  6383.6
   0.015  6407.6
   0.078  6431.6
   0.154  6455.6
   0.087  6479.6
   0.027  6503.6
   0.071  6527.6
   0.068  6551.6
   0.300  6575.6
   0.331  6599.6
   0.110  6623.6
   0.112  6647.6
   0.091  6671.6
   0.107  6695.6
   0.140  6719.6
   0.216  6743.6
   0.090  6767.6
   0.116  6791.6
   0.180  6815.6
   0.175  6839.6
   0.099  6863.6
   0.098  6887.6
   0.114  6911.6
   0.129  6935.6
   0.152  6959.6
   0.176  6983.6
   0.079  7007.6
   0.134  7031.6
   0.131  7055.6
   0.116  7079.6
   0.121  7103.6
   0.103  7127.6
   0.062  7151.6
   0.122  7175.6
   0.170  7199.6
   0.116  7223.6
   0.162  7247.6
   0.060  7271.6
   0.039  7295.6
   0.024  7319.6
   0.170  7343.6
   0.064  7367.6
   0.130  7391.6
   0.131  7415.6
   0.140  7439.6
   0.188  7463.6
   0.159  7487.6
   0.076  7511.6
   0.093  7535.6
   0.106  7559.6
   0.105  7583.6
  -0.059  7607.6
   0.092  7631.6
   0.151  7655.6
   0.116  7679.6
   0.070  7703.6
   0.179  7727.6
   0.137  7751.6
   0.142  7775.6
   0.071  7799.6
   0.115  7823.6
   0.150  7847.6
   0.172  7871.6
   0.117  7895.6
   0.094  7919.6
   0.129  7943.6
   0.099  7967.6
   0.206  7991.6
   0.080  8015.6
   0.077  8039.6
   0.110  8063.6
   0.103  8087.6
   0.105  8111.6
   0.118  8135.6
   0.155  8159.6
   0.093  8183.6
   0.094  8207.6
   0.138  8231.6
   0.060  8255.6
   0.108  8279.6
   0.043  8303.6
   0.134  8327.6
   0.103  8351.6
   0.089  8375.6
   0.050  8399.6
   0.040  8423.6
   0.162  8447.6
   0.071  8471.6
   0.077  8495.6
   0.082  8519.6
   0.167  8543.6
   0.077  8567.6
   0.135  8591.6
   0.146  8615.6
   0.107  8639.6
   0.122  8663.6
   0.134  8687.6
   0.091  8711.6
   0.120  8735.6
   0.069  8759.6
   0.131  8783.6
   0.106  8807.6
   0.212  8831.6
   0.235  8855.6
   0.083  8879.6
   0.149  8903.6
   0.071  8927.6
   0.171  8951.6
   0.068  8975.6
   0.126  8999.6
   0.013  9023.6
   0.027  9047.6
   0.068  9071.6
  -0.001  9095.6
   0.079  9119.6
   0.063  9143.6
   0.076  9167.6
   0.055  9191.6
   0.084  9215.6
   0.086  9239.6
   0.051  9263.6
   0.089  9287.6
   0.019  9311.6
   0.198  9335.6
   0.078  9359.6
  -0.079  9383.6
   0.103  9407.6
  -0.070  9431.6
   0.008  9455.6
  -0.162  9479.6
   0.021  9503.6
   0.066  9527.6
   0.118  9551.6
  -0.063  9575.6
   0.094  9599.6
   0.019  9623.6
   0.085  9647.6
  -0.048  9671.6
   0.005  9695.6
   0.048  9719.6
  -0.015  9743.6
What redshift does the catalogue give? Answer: 0.766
